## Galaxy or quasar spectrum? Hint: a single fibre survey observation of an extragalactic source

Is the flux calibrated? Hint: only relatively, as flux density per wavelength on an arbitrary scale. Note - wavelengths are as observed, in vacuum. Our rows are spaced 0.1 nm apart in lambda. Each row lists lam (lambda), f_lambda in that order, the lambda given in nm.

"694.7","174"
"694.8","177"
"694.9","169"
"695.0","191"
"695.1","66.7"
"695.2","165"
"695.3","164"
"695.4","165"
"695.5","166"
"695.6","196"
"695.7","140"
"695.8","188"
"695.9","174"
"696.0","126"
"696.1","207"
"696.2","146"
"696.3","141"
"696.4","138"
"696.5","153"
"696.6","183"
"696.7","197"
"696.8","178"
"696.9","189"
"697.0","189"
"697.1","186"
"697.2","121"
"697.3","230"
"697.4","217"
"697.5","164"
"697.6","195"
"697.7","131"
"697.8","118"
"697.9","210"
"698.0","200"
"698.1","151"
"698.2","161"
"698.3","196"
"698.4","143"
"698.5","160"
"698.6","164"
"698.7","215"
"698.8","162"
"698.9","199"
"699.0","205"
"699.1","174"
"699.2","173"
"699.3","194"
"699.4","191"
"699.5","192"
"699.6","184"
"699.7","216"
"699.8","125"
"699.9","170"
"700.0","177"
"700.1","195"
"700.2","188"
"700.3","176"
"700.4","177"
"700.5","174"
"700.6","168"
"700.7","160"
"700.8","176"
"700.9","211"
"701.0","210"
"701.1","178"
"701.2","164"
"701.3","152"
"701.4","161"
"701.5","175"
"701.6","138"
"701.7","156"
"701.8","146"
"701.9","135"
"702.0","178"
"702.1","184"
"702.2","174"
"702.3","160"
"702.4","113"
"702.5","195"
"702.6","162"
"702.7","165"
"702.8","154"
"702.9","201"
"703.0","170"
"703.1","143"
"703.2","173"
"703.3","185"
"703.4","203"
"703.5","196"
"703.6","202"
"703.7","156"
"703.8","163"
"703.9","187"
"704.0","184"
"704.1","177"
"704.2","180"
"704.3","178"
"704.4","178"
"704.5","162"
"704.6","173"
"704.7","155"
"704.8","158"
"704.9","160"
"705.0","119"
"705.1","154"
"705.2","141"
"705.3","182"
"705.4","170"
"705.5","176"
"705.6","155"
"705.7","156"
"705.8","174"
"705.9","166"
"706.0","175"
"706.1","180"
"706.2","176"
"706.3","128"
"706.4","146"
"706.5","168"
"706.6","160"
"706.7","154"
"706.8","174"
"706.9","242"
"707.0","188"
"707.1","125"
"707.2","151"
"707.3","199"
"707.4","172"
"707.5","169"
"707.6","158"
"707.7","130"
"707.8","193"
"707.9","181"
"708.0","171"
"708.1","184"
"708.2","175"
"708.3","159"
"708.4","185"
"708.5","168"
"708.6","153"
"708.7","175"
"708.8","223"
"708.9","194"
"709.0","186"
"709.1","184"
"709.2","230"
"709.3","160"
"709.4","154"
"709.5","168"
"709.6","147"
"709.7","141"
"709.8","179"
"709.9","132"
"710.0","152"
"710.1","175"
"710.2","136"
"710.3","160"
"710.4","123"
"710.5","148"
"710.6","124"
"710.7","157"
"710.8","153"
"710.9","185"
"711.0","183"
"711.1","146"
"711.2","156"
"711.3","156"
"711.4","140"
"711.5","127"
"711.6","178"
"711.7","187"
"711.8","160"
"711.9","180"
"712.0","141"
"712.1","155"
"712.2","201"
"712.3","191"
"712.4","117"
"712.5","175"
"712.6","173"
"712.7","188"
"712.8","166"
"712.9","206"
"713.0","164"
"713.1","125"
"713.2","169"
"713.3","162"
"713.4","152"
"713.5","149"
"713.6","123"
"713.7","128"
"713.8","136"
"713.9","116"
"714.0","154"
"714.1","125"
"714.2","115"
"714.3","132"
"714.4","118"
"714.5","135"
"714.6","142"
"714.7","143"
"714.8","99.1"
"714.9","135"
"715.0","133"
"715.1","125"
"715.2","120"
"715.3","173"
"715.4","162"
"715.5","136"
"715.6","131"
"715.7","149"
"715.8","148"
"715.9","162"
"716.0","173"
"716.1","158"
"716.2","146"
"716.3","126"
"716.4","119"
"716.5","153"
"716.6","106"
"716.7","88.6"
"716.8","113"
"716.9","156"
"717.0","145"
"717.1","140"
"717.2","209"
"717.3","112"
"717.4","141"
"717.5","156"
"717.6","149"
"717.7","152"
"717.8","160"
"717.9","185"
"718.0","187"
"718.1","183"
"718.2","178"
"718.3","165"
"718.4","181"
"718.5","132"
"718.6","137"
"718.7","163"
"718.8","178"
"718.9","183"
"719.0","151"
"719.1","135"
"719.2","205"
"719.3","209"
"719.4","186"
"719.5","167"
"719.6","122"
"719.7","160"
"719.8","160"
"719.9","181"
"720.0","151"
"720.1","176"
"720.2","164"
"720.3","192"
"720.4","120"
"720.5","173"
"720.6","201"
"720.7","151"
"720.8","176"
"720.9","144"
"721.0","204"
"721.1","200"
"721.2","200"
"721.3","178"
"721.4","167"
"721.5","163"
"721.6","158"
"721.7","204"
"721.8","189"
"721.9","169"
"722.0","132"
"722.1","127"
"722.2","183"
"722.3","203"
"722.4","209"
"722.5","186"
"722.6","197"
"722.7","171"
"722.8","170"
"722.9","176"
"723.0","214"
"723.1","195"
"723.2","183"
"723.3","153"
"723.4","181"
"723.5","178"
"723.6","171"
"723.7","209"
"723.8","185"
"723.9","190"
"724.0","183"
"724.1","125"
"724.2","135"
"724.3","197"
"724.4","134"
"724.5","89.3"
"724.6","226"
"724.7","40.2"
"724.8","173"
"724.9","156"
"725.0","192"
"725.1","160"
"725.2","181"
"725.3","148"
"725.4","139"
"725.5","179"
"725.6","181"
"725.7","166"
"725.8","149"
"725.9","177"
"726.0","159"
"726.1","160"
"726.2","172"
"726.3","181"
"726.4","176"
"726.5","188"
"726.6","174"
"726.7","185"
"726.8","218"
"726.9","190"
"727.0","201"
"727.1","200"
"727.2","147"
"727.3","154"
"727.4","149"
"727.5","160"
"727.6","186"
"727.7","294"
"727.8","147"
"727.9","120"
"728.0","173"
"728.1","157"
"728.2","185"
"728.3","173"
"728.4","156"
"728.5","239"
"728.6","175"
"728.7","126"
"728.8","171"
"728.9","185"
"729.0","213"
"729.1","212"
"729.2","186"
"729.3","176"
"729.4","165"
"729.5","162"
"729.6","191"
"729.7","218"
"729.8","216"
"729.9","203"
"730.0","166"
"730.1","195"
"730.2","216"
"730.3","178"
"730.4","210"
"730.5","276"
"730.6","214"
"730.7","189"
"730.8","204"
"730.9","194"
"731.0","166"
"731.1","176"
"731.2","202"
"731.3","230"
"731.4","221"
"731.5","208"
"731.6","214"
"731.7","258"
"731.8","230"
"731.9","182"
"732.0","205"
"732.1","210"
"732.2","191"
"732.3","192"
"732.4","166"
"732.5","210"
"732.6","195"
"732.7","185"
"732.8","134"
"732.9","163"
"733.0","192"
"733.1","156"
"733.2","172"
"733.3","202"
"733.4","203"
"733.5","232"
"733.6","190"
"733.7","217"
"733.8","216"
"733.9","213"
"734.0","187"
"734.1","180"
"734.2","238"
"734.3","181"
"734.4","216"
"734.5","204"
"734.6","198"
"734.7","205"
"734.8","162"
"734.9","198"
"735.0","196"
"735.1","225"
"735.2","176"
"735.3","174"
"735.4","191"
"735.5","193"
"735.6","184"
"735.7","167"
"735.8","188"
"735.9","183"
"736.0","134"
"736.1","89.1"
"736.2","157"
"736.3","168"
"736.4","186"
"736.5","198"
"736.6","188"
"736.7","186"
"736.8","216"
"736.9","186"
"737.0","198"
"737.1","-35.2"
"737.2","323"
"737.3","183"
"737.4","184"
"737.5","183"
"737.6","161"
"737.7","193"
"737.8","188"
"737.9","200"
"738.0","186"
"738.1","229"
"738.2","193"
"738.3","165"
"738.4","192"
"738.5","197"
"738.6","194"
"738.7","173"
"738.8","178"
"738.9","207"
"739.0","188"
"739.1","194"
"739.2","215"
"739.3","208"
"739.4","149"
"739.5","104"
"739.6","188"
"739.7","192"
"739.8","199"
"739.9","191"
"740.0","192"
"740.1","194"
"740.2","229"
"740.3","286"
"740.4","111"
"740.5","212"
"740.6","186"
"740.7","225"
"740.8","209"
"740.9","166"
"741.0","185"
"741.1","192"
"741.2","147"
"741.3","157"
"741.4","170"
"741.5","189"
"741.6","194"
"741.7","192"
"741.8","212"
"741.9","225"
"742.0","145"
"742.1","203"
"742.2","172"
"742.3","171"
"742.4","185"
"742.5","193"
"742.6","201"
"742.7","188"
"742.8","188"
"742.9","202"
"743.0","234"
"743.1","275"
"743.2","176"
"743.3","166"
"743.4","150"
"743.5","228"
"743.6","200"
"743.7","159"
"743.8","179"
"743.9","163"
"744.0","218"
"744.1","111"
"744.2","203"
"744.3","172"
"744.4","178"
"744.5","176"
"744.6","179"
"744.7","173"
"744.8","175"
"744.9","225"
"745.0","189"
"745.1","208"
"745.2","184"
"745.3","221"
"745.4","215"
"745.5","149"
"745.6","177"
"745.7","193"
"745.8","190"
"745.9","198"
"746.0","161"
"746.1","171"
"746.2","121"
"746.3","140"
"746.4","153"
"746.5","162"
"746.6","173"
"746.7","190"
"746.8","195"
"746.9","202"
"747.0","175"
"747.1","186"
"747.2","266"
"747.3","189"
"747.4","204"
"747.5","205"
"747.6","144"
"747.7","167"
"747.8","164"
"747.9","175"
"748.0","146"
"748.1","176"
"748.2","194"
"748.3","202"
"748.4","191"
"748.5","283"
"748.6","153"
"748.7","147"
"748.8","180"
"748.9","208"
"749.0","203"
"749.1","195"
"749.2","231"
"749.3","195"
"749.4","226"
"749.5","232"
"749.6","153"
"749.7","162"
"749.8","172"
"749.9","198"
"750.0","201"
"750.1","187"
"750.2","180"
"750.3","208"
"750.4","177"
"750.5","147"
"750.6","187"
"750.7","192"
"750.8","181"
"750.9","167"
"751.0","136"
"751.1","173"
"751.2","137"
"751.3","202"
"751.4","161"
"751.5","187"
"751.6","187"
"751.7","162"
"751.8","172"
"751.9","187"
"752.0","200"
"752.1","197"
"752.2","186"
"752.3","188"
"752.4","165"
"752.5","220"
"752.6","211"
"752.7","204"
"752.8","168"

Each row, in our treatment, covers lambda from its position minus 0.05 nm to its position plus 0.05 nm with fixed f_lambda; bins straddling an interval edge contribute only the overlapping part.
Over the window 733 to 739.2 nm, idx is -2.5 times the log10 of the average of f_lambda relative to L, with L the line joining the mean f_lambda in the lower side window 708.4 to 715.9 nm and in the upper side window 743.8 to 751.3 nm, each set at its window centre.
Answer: -0.081 mag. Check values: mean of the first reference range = 155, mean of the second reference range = 183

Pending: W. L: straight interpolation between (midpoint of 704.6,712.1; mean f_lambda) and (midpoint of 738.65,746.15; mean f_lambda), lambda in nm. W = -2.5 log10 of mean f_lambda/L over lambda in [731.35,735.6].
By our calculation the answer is -0.09 mag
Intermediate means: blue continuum 164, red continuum 188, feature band 197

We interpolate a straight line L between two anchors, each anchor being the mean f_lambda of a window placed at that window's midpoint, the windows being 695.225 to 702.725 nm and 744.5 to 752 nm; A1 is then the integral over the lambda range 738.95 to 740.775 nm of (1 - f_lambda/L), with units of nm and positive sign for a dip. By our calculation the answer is -0.108 nm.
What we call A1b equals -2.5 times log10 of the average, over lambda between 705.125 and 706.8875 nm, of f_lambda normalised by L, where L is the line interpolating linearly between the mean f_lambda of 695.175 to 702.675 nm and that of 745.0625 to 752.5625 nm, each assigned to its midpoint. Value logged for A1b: 0.06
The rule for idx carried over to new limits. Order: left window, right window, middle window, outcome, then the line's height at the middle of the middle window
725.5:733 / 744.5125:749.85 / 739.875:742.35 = -0.02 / 187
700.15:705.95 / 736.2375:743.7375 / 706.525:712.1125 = 0.04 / 172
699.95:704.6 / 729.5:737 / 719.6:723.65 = 0.07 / 186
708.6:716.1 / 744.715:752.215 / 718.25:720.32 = -0.04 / 160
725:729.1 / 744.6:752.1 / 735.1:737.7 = 0.02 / 179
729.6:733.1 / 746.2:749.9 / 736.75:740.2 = 0.04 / 194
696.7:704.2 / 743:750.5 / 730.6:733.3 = -0.07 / 183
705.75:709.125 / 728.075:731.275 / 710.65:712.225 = 0.09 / 176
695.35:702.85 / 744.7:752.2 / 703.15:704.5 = -0.05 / 173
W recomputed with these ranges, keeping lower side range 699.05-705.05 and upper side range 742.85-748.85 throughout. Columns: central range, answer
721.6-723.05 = -0.01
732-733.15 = -0.01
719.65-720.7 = 0.06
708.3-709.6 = -0.03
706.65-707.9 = 0.01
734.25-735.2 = -0.09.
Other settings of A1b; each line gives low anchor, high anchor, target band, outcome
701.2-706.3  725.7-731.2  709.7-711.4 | 0.122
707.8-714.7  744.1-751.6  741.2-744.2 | -0.043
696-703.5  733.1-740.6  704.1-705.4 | 0.082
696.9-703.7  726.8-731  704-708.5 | 0.063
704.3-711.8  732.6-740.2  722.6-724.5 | 0.020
